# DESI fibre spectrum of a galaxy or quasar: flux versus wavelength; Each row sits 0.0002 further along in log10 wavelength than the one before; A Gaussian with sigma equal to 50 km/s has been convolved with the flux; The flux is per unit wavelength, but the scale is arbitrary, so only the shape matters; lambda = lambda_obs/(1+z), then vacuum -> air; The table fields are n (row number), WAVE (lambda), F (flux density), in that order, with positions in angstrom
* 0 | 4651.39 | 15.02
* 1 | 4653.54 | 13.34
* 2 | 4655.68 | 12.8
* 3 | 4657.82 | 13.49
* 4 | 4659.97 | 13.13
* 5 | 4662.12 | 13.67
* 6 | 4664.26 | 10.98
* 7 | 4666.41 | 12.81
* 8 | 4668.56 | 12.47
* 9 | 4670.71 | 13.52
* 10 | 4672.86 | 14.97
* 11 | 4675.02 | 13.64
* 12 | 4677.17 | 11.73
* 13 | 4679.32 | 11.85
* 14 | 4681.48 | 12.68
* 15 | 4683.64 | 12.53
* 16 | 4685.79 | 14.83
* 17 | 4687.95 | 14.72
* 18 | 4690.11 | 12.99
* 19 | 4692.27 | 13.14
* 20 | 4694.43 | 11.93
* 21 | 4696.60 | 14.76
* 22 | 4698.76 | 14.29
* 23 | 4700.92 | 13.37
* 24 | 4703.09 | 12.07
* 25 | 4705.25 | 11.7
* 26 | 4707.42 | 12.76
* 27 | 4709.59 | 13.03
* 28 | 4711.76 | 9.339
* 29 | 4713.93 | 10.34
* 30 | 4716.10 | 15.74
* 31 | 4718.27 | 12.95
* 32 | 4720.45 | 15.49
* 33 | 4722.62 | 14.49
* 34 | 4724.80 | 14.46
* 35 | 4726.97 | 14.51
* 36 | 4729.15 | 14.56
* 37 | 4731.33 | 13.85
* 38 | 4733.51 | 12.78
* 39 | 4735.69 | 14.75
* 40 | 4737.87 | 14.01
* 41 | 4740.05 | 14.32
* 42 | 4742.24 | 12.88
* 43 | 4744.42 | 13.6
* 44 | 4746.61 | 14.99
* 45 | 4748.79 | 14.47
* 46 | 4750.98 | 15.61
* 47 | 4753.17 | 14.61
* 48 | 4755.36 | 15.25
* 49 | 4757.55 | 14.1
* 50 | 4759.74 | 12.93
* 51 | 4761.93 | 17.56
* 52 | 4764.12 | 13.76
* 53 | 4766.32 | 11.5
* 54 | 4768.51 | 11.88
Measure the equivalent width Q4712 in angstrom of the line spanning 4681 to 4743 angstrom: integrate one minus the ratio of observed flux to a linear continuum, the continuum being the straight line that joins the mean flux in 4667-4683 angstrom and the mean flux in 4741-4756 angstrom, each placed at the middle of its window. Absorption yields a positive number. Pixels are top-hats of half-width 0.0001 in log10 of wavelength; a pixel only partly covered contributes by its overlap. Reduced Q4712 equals 1.25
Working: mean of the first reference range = 13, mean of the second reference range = 14.5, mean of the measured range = 13.4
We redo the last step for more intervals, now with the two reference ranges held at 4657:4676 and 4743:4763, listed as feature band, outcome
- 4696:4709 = 0.69 angstrom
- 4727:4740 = 0.31 angstrom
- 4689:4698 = 0.28 angstrom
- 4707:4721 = 1.34 angstrom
